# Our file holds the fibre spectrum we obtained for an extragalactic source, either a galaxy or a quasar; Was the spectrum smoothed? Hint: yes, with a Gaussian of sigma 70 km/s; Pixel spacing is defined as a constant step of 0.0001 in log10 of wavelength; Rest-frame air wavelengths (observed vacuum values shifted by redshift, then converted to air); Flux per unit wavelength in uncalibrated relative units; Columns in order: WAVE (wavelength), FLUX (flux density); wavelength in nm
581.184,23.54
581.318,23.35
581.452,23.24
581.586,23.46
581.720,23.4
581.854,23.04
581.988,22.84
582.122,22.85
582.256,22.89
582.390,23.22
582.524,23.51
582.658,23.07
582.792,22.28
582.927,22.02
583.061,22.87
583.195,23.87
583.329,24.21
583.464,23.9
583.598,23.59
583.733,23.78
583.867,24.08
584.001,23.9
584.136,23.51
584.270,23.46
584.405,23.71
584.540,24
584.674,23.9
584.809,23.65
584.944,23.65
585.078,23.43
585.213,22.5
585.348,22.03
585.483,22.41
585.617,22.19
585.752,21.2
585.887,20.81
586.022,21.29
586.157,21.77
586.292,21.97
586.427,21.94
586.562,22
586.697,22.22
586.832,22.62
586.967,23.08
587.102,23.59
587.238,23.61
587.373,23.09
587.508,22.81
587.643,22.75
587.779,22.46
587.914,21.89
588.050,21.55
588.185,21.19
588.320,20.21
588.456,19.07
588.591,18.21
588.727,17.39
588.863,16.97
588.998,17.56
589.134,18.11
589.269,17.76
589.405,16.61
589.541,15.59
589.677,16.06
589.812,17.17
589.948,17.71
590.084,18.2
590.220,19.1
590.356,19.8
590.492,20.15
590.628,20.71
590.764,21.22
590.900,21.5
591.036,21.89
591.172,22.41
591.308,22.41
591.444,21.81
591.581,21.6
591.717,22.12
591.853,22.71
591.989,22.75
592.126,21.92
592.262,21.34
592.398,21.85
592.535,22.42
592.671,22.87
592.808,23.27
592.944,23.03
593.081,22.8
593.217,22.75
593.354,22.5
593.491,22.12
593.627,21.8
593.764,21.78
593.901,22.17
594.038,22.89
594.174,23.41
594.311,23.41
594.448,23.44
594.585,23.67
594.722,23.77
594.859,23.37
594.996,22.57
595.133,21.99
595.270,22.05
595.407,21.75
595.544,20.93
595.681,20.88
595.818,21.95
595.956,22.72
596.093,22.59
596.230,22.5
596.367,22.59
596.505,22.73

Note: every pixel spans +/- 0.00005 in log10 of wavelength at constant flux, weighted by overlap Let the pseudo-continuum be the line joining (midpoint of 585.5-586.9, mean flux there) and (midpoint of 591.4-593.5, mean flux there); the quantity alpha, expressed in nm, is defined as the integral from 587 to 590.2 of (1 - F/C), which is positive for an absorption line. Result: 0.36 nm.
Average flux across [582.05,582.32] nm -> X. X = 22.9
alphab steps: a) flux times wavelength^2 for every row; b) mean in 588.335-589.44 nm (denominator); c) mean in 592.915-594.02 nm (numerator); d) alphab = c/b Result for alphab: 1.27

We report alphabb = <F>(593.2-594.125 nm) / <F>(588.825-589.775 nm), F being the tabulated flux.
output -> 1.3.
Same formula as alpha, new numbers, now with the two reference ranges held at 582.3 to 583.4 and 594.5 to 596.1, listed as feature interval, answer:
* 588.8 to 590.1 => 0.32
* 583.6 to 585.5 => -0.04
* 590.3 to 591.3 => 0.06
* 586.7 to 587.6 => -0.01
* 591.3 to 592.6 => 0.03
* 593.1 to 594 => 0.01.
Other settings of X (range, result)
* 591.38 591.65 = 21.7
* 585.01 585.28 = 23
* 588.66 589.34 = 17.6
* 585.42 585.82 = 22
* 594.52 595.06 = 23.3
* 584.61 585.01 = 23.7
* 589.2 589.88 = 16.7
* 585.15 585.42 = 22.2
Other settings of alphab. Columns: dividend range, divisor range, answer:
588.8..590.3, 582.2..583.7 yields 0.76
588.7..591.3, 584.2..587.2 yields 0.85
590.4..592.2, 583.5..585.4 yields 0.95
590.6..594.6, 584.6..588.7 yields 1.03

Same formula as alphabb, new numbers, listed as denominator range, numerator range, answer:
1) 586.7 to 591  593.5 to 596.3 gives 1.13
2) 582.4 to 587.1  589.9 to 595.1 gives 0.96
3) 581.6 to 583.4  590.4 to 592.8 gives 0.95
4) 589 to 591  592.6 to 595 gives 1.23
